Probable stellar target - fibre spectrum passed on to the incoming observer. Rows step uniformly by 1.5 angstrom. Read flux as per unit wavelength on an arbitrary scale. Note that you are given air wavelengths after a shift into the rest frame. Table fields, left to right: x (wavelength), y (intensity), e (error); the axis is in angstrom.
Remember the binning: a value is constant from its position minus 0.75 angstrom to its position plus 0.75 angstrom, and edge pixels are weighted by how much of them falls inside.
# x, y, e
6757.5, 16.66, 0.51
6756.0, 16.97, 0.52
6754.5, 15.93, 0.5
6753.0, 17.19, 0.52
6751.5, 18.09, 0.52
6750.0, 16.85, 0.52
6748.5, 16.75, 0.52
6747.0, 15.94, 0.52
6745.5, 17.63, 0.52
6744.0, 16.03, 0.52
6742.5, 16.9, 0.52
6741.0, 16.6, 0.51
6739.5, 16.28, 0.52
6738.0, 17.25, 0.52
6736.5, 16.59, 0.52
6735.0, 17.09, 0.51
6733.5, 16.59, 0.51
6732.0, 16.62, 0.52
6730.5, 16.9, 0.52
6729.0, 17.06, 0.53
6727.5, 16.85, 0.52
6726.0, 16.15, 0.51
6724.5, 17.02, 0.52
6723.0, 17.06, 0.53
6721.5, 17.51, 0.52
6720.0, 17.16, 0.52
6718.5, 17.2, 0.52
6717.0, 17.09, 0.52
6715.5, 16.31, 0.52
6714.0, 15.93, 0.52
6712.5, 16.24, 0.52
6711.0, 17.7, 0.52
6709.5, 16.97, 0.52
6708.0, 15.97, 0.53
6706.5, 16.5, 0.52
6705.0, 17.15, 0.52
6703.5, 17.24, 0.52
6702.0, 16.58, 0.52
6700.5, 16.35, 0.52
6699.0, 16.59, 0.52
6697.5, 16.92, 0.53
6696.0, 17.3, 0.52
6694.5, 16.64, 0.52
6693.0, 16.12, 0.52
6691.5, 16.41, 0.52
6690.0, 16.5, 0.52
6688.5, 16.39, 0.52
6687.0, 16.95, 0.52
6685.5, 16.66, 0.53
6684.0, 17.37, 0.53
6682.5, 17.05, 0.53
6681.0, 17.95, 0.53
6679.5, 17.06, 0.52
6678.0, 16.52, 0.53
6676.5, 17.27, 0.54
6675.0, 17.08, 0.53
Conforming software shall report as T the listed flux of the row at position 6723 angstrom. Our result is 17.06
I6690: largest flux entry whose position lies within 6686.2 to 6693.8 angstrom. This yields 16.95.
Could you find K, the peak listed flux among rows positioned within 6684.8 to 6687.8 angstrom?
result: 16.95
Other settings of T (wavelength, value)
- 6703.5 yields 17.24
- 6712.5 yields 16.24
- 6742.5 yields 16.9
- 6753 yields 17.19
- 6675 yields 17.08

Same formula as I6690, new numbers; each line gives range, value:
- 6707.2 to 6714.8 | 17.7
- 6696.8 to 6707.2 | 17.24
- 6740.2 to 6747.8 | 17.63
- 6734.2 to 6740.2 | 17.25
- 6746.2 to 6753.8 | 18.09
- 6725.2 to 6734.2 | 17.06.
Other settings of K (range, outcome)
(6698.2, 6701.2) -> 16.59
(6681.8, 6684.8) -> 17.37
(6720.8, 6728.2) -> 17.51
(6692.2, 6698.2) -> 17.3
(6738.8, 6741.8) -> 16.6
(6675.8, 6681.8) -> 17.95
